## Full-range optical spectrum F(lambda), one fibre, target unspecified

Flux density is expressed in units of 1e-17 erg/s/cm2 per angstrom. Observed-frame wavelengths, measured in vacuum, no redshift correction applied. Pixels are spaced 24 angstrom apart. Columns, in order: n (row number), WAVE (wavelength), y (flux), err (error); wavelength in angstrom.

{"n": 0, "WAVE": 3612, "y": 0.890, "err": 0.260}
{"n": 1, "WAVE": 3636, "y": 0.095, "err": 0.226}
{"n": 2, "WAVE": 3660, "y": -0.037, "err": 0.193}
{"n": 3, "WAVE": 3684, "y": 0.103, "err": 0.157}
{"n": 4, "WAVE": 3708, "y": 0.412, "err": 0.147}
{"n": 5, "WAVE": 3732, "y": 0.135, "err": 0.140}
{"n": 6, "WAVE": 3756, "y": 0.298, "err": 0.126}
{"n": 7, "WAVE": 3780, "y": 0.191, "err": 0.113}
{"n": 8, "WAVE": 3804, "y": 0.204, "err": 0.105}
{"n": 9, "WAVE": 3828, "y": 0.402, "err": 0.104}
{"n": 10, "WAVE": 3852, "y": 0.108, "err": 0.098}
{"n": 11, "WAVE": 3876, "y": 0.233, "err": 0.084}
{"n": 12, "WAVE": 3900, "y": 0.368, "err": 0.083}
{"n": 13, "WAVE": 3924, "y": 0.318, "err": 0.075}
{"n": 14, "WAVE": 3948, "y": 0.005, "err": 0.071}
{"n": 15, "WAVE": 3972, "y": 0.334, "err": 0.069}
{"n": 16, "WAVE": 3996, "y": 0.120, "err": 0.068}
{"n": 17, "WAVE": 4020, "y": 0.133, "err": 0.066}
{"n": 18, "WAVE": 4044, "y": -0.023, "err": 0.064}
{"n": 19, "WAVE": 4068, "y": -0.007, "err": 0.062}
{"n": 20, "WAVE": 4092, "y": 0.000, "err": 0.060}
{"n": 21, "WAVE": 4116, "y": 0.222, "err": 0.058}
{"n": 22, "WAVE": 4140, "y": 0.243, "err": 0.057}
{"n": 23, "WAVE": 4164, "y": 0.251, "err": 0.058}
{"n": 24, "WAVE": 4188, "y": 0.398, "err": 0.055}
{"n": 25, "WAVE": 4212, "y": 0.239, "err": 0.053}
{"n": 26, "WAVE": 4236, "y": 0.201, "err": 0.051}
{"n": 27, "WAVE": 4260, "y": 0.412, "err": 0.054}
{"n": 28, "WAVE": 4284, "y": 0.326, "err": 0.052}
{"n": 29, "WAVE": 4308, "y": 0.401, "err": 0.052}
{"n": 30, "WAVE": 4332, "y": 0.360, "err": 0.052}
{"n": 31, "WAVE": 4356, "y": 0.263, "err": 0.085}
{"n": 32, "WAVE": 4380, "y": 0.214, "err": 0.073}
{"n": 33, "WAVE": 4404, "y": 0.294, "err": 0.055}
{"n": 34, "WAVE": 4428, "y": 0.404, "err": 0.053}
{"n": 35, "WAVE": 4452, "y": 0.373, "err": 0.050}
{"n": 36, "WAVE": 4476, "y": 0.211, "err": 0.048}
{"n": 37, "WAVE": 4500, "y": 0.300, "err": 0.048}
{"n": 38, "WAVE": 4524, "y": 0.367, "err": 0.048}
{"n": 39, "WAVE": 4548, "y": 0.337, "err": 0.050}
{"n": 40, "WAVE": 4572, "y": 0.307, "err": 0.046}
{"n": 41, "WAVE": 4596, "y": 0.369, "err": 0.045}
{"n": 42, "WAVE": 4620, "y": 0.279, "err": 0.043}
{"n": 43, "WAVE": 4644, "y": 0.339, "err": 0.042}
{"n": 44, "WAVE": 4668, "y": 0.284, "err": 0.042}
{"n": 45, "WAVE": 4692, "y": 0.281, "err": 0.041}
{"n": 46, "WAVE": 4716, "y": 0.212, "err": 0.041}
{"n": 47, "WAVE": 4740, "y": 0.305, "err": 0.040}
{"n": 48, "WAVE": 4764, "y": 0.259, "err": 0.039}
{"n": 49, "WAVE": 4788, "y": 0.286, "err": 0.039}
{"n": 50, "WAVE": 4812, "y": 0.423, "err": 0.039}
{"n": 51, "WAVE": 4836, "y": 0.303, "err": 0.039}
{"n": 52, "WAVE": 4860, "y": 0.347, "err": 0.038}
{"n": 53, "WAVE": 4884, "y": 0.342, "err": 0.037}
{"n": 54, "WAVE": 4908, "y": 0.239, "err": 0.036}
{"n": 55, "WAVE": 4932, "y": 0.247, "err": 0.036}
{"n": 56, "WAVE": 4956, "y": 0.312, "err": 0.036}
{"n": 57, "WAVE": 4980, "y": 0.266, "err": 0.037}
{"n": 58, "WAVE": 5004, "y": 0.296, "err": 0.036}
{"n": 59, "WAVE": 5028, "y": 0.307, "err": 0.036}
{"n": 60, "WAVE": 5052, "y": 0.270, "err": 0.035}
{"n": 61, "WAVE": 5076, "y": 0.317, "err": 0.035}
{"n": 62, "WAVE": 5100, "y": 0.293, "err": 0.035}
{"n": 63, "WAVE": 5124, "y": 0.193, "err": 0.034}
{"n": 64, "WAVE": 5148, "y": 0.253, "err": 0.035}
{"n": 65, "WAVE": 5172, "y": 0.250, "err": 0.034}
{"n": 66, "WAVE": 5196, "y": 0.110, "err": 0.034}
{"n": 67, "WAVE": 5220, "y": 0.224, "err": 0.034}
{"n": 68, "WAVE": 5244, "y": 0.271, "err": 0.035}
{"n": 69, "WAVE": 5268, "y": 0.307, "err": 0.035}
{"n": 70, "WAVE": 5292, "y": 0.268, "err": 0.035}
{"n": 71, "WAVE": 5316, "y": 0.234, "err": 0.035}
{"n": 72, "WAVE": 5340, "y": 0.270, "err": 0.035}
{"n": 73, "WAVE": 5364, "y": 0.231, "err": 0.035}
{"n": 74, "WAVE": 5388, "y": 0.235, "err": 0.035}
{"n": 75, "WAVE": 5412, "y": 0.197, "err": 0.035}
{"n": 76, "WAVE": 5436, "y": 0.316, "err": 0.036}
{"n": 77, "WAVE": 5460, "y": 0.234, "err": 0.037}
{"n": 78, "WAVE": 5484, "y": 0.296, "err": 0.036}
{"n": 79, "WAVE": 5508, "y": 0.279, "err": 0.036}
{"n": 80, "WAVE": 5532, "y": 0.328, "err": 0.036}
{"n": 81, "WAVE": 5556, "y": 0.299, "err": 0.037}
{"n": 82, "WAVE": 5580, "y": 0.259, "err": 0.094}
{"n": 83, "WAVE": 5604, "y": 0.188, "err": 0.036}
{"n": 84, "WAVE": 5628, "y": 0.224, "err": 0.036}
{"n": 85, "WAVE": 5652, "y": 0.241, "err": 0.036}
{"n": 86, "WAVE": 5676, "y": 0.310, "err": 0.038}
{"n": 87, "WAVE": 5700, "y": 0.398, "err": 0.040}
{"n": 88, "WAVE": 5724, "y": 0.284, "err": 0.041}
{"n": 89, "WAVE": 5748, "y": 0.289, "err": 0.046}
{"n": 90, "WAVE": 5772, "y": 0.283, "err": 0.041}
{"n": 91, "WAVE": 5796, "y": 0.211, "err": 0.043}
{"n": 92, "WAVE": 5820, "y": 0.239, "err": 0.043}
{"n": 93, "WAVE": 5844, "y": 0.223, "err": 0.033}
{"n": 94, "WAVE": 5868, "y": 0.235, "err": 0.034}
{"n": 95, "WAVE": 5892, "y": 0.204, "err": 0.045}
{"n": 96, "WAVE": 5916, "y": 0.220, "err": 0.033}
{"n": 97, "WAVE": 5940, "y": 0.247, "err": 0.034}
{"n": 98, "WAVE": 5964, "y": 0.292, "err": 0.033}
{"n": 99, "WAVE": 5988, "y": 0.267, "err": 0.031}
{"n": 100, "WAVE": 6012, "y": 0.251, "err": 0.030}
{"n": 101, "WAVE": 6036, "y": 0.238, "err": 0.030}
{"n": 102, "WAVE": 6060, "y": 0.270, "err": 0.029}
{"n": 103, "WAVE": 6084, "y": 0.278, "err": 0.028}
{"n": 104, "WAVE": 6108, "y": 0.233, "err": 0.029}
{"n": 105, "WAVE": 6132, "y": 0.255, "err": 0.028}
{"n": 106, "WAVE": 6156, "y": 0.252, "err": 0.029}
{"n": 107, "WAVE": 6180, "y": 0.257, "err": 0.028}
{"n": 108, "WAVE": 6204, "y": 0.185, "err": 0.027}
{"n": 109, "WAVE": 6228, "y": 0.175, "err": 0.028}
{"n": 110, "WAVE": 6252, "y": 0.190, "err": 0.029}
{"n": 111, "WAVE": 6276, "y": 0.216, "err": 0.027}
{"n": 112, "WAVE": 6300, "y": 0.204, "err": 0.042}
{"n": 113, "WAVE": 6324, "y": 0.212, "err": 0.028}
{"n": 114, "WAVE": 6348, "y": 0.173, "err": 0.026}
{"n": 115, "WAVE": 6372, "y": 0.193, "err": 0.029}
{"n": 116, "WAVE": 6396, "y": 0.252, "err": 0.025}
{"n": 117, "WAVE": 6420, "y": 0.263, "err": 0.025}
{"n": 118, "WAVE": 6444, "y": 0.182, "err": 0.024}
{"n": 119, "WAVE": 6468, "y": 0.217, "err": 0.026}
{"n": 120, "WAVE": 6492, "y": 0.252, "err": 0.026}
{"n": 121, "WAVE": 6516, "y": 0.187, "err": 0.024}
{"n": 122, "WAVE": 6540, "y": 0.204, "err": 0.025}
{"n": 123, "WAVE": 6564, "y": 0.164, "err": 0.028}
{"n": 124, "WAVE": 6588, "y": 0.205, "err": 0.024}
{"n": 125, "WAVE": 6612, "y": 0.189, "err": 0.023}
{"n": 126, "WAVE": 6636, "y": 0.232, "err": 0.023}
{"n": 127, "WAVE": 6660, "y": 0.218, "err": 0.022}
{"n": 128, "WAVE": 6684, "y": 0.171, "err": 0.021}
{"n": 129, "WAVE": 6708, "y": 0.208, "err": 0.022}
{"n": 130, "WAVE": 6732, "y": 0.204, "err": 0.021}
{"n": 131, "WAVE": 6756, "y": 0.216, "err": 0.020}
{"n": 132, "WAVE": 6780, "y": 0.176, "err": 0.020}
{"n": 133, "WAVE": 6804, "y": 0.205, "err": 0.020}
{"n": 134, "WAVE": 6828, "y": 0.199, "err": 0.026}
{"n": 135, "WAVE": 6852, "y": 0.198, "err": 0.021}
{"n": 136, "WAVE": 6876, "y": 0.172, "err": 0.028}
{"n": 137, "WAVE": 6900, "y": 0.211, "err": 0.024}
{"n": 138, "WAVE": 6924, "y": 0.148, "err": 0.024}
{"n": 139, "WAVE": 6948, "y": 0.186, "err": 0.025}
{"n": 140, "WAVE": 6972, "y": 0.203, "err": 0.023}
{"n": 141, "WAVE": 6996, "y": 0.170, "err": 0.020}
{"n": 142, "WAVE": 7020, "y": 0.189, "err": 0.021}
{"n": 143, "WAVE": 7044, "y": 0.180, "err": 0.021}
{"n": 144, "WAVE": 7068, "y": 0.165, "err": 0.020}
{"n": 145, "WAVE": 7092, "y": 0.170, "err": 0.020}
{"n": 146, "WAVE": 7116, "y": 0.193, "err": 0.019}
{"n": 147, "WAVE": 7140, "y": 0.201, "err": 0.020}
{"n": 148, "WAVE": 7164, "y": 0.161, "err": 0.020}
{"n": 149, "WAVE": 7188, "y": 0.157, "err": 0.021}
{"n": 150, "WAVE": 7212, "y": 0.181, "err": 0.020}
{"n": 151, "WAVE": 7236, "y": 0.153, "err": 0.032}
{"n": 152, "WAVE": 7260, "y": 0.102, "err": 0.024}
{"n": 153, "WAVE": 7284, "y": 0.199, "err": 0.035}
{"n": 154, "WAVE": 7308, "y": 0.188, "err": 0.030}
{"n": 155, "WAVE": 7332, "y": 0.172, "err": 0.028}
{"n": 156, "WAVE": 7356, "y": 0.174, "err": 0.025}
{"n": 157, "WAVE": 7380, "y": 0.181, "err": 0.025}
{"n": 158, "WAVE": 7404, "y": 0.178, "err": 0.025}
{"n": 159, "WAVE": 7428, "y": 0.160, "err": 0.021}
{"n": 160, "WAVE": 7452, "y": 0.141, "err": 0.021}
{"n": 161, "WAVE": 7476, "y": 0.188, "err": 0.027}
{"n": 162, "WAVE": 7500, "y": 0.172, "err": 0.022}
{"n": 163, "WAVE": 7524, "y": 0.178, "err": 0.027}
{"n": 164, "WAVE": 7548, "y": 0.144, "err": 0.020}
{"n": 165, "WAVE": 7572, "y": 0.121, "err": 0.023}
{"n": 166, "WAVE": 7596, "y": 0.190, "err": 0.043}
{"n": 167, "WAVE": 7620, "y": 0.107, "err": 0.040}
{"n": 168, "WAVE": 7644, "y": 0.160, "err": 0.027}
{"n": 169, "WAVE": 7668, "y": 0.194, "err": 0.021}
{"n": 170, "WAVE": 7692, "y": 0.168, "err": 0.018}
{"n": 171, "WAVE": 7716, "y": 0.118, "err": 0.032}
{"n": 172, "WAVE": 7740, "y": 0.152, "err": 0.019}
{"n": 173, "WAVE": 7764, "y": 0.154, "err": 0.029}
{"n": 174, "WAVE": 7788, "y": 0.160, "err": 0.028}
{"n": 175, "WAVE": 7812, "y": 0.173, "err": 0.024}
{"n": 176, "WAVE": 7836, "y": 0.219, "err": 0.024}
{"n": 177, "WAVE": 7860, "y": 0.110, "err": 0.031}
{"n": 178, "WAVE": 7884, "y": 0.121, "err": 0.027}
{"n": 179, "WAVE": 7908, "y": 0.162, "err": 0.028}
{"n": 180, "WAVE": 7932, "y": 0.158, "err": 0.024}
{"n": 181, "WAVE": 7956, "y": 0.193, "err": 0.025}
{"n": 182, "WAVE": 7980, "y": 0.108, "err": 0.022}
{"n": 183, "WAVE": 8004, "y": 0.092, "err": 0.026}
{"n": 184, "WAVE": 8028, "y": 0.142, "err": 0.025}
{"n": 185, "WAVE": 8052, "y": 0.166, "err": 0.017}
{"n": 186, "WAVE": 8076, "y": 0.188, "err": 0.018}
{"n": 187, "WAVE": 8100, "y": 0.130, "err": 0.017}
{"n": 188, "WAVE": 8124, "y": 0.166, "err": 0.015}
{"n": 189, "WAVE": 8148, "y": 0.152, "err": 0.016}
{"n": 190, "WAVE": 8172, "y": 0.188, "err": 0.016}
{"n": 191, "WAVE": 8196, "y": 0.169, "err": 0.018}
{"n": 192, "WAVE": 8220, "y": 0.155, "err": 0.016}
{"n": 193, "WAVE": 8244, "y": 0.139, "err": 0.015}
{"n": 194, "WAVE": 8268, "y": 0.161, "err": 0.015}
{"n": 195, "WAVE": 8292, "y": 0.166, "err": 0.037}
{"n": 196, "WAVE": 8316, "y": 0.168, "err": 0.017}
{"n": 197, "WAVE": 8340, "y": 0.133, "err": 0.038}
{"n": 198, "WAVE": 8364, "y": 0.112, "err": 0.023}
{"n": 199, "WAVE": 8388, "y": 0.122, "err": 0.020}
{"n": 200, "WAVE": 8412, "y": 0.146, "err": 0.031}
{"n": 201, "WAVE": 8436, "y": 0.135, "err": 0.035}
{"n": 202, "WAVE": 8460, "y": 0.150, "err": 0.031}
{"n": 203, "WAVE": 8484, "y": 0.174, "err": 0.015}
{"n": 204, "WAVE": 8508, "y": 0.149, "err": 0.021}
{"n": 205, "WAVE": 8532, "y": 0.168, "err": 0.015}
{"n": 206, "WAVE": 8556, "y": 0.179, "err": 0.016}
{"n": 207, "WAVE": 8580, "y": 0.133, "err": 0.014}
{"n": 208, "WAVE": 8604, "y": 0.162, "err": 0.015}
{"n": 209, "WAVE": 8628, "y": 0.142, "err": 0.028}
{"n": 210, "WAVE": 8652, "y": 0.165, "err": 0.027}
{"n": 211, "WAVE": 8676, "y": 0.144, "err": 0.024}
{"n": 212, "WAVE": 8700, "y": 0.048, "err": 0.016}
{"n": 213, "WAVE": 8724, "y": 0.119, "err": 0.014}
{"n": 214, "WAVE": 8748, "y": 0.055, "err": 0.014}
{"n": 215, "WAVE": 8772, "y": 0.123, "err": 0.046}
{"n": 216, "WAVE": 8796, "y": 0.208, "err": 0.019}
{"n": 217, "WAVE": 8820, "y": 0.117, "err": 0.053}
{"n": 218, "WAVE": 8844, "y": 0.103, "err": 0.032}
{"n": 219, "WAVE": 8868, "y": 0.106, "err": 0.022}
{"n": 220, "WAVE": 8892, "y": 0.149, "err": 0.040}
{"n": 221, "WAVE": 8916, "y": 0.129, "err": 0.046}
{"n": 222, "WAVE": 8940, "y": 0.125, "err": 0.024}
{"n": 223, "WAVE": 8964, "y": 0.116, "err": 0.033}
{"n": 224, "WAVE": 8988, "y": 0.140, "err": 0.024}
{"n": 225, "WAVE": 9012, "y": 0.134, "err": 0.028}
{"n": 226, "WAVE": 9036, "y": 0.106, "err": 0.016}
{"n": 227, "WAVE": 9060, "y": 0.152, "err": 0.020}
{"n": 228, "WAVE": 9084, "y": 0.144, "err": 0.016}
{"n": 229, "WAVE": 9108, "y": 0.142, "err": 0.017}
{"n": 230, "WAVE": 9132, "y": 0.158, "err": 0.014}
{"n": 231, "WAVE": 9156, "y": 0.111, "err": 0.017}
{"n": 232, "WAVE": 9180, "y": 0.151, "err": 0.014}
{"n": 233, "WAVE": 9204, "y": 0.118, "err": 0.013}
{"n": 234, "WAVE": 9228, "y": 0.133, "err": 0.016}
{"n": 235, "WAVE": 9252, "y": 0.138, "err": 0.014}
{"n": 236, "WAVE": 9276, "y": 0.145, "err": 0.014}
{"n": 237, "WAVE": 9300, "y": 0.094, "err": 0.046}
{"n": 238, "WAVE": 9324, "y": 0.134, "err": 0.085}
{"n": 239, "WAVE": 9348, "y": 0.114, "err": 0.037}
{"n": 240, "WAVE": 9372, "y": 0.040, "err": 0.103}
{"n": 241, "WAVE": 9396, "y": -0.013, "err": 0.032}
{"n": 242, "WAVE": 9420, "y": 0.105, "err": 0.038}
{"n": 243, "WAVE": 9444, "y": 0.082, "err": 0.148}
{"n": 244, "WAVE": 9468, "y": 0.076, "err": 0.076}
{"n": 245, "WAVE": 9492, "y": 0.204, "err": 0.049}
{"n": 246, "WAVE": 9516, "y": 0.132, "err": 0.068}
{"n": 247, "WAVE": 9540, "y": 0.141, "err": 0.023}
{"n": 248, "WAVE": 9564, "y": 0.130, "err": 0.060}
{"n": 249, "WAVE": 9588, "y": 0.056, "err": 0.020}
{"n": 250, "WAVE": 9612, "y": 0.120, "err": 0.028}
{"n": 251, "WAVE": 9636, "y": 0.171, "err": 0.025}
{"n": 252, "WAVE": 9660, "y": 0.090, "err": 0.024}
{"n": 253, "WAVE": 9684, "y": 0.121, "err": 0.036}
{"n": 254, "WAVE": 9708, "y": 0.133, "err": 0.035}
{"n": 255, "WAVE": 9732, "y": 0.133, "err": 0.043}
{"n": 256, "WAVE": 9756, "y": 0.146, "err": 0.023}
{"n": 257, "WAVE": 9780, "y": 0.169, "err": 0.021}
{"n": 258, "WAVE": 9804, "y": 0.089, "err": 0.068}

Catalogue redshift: 0.095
